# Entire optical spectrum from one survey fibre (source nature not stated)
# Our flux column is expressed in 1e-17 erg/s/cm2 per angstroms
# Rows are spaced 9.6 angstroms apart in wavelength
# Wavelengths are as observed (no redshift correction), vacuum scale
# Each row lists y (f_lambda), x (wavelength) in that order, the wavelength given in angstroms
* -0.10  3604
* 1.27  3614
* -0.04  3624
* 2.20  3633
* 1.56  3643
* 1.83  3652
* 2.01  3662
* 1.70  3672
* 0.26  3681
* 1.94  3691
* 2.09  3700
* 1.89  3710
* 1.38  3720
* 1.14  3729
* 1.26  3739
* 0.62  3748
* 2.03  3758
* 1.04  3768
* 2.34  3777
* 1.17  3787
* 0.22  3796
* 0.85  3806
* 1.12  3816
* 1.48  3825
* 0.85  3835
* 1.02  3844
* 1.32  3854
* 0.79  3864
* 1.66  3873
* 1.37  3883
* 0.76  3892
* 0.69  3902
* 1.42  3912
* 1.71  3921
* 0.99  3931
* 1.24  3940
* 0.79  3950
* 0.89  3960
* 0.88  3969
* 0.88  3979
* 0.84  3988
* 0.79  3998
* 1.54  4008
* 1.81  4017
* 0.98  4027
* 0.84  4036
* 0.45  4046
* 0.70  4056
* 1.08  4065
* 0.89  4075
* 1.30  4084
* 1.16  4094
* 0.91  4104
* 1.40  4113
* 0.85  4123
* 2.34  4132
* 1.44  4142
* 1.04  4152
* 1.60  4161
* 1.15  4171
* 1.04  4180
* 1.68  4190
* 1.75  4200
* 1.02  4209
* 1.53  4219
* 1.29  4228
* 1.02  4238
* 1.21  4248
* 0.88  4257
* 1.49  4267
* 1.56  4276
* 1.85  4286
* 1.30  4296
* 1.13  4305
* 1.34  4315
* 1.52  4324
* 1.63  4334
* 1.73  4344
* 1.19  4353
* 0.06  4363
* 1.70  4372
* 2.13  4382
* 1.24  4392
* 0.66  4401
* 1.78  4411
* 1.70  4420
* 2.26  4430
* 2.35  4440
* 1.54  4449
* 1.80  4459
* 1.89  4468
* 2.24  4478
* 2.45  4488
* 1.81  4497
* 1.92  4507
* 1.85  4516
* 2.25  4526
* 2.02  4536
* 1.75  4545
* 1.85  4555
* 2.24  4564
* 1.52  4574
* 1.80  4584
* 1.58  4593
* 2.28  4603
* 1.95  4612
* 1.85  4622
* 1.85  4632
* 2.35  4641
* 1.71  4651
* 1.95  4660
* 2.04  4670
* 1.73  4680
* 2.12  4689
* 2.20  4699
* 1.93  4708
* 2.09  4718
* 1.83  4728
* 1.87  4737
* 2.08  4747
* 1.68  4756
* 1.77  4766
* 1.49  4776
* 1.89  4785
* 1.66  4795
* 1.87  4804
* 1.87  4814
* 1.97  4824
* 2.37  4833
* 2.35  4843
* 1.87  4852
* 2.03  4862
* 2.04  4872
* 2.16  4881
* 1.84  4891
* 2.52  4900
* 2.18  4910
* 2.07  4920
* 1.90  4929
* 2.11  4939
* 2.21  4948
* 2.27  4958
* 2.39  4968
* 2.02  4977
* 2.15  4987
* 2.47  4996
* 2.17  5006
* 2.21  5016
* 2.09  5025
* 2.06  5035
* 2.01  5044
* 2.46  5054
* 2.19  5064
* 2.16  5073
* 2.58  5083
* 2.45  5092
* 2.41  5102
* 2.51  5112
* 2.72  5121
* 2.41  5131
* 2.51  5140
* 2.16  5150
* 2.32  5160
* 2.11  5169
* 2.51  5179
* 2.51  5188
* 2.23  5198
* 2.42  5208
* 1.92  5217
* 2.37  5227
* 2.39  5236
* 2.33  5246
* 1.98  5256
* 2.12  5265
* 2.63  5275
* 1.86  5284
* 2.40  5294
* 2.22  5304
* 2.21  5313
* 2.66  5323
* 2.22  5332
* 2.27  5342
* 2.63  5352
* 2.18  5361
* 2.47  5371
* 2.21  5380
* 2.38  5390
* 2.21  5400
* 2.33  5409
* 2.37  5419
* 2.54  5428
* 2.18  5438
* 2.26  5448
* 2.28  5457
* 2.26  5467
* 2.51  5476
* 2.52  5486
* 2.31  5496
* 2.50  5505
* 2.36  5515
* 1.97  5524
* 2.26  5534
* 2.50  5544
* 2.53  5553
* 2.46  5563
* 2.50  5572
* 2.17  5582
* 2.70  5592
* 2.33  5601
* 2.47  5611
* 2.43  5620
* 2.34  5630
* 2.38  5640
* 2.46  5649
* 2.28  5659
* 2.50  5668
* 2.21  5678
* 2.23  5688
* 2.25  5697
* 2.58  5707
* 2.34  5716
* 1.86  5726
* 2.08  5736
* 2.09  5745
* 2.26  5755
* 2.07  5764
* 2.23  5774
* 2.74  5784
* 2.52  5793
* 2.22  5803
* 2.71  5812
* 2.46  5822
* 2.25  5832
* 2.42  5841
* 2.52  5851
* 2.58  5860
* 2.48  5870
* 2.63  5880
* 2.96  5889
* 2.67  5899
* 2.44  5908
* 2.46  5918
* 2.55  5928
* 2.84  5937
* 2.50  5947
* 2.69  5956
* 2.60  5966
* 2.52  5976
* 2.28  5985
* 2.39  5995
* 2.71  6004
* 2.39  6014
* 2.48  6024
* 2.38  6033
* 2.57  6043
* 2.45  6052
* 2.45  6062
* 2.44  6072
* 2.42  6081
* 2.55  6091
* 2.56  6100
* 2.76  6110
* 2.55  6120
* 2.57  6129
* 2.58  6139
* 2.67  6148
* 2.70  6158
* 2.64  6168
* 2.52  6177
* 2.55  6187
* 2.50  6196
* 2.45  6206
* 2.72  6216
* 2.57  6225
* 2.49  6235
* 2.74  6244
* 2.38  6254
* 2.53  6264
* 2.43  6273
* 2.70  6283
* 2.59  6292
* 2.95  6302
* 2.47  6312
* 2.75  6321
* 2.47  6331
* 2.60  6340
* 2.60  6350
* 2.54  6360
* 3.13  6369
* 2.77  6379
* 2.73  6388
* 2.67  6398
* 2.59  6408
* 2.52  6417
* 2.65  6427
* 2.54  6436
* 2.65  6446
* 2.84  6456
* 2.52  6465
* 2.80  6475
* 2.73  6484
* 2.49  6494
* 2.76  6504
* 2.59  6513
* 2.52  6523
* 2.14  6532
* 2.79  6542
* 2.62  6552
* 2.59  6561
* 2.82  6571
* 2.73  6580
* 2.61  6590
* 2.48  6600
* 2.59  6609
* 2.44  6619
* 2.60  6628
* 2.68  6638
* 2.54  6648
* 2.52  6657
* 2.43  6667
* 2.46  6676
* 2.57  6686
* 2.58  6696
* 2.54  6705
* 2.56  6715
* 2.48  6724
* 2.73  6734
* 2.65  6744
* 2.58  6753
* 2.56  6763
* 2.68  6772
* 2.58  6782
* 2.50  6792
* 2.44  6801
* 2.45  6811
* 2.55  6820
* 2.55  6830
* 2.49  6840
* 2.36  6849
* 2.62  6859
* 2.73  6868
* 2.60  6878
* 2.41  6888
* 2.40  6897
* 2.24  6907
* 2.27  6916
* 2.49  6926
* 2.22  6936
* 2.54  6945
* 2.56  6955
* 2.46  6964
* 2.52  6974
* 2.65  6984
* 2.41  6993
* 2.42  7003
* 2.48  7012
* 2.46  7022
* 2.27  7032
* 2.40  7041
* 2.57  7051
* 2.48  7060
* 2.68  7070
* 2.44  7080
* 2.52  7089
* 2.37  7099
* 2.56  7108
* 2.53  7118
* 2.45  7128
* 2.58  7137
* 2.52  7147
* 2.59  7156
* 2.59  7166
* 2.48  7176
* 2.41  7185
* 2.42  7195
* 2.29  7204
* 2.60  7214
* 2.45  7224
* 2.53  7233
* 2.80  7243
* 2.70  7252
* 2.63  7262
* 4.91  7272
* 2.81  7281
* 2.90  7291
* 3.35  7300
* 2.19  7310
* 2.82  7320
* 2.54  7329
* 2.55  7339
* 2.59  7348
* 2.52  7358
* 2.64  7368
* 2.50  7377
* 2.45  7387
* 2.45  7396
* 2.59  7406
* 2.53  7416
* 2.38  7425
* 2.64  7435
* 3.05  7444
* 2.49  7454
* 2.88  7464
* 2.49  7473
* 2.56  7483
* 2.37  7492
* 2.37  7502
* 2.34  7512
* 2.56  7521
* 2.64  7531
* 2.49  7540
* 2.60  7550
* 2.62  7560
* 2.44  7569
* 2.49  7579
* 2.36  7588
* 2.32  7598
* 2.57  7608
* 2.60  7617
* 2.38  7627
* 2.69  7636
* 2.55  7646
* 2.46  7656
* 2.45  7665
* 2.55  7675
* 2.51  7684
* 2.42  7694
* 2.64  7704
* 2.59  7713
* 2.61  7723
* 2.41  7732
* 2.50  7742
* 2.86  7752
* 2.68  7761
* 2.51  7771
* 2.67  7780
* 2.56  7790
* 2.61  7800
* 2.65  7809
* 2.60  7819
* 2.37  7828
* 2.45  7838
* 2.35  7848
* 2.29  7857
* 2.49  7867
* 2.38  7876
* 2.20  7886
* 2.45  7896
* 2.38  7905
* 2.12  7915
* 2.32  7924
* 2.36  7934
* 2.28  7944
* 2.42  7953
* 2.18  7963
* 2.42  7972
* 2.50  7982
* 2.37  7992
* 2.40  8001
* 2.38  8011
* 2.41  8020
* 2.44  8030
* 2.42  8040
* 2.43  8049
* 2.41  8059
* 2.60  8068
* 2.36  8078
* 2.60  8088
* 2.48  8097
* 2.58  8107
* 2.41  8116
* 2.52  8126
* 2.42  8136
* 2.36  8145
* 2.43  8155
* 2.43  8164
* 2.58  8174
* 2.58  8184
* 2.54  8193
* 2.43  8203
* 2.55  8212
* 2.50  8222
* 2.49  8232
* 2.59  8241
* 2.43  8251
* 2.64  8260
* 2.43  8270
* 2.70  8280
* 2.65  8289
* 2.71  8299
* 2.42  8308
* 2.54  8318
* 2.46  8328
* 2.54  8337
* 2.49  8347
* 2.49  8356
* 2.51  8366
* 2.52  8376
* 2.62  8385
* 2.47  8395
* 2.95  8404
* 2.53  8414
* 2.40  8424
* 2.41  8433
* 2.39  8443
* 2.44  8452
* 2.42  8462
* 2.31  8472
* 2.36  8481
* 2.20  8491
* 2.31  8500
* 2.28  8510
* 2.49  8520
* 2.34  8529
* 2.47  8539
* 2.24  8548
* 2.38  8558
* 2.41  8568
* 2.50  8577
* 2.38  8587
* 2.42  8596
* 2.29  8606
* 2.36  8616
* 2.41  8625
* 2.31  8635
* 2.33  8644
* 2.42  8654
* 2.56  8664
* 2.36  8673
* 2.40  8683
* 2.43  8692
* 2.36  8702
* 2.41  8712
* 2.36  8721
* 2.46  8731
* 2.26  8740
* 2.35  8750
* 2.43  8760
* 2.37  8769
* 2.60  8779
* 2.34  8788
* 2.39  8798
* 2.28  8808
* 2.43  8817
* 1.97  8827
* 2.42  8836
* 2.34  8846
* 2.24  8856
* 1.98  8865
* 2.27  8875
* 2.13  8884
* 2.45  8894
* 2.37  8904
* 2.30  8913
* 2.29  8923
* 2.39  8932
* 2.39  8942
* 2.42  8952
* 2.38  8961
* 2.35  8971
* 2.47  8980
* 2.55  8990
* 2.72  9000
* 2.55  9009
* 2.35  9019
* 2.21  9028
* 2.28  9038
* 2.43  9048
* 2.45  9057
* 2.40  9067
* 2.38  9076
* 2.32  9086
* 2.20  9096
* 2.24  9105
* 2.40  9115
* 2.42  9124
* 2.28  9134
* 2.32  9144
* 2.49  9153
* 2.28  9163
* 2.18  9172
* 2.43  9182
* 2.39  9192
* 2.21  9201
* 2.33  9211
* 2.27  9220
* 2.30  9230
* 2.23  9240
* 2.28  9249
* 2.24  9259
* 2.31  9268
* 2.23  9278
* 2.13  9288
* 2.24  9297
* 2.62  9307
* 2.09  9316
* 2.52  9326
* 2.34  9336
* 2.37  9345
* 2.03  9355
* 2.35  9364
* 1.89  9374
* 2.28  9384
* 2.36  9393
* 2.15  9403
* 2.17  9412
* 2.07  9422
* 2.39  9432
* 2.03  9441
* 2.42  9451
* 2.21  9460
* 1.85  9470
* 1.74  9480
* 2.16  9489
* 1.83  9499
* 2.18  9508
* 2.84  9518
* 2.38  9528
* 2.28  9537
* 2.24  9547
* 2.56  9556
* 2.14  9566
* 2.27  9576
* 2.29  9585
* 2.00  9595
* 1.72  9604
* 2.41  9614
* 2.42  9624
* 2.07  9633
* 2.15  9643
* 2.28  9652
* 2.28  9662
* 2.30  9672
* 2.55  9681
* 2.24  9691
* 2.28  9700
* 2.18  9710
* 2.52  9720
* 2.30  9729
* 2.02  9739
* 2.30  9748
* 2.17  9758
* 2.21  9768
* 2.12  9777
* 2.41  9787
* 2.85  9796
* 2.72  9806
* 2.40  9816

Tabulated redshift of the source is 0.11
